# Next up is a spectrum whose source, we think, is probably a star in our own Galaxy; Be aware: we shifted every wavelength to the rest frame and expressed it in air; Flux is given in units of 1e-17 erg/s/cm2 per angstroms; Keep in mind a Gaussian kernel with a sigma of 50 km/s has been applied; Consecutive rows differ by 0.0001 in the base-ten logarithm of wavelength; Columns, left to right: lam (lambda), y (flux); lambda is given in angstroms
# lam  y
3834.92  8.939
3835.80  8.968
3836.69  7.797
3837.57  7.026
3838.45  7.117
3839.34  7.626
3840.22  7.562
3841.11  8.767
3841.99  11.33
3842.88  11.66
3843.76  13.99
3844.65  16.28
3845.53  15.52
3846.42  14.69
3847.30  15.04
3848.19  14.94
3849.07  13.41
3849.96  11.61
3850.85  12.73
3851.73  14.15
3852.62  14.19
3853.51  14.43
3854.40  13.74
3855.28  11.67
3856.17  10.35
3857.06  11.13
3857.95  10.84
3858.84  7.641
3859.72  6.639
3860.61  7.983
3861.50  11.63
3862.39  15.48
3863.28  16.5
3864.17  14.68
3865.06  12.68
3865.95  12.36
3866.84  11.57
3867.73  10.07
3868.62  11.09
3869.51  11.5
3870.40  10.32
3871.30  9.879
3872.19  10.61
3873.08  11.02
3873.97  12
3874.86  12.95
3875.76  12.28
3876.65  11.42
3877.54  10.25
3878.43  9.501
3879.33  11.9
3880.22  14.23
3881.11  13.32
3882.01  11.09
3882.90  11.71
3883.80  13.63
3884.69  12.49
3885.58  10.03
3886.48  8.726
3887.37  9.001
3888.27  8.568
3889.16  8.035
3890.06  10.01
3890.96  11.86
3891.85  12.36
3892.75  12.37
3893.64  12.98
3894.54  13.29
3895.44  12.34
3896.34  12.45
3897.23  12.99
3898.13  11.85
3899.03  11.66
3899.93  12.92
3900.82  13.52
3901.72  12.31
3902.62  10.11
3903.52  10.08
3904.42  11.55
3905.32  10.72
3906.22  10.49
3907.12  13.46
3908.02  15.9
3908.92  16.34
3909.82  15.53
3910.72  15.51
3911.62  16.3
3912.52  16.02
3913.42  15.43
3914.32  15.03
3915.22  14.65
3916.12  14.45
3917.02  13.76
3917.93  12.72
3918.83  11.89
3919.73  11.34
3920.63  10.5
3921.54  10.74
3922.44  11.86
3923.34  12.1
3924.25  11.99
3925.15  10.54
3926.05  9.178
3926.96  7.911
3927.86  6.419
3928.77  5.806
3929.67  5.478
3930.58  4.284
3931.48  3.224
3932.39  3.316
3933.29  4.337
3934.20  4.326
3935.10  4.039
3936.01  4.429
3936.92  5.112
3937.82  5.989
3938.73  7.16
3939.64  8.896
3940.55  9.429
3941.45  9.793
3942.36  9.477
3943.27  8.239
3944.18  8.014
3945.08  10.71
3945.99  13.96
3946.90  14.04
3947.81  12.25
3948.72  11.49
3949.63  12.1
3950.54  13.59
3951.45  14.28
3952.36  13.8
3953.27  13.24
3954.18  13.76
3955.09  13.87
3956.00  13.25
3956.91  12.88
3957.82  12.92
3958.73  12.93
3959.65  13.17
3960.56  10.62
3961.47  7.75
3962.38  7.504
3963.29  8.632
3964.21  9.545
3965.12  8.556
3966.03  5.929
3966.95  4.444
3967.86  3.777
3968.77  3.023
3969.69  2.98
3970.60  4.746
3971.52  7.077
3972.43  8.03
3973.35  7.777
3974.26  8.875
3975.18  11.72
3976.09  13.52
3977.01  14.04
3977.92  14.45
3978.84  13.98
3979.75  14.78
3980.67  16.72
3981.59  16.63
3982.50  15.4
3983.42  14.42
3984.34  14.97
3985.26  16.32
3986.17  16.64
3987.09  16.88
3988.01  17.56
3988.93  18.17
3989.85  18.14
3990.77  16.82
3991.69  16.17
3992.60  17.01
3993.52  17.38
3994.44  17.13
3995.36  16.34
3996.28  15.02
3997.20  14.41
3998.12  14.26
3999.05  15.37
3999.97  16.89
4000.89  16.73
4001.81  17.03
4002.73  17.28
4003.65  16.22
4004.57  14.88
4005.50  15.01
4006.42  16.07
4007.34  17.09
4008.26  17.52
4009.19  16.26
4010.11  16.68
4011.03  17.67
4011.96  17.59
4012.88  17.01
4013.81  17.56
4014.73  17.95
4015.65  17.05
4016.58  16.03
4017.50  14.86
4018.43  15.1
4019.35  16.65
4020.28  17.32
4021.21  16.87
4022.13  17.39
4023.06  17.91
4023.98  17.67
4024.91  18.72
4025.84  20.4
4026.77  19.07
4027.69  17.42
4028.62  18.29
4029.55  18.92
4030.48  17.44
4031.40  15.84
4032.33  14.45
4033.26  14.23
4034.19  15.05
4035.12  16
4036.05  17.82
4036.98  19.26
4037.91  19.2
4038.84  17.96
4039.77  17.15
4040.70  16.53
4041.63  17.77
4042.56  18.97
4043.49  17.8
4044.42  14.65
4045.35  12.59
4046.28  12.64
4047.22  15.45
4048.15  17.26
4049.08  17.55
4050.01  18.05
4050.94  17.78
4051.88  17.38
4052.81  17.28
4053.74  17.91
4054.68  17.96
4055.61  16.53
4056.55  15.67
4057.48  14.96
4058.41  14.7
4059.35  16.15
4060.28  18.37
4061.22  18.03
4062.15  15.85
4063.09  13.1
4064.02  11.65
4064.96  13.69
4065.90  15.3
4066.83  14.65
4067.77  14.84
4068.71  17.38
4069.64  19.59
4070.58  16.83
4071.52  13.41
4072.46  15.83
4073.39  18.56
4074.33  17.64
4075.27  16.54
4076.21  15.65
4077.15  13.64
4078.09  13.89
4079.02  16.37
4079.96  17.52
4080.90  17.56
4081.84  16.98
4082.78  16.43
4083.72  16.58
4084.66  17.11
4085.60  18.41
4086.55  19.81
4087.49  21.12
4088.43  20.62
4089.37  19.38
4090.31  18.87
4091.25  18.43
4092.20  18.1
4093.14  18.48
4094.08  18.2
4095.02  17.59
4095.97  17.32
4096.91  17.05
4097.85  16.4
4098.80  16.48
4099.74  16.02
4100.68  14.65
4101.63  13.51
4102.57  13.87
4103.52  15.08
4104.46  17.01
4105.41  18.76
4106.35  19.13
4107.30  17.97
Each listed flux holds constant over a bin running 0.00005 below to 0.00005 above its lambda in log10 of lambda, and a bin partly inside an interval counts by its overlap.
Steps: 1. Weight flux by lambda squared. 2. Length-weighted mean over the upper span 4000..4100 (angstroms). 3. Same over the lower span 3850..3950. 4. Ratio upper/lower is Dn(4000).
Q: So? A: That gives 1.6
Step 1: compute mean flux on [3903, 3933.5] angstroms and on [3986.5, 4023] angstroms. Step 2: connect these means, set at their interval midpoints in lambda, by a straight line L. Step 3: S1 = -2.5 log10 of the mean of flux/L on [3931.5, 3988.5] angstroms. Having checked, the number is 0.31 mag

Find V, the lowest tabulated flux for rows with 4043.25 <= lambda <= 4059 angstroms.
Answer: 12.59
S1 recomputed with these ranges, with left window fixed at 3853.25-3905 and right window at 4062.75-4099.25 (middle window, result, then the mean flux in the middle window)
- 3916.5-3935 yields 0.43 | 8.52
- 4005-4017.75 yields -0.12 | 16.8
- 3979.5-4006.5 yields -0.12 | 16.2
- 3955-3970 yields 0.47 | 8.86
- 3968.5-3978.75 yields 0.48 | 9.04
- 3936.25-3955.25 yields 0.23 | 10.8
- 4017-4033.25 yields -0.12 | 17.2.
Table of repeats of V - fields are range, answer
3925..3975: 2.98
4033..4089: 11.65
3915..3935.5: 3.224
